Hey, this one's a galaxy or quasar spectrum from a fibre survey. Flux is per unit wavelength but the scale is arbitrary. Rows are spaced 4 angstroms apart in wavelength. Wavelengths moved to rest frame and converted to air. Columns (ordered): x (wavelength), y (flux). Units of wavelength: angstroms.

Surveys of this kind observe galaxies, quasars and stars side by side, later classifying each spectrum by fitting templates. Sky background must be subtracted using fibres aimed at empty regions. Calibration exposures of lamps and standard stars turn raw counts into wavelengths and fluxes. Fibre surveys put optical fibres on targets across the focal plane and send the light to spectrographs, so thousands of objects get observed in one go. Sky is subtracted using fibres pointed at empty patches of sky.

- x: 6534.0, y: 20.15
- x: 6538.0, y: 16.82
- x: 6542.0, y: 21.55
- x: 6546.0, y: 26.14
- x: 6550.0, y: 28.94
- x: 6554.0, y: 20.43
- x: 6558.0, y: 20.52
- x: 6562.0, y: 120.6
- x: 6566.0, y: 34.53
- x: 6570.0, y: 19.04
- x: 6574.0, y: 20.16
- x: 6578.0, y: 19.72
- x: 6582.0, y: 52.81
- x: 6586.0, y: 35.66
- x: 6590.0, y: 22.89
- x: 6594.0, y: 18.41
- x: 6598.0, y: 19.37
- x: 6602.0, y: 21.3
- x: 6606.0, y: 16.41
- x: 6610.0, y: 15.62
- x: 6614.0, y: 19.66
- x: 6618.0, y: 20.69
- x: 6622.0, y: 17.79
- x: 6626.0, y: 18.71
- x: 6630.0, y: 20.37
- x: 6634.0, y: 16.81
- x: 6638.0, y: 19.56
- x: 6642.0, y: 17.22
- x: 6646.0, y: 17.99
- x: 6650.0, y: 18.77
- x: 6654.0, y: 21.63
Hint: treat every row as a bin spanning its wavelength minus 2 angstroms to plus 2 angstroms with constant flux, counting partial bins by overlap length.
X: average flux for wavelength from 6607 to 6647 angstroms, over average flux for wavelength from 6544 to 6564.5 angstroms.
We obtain 0.43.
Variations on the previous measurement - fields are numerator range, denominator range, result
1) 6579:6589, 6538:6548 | 1.77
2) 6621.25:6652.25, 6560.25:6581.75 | 0.43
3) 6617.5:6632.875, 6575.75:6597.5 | 0.66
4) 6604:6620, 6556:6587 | 0.45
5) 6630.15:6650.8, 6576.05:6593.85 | 0.58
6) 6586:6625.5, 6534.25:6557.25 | 0.89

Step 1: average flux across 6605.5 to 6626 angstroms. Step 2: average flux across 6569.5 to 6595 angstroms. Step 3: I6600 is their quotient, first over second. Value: 0.66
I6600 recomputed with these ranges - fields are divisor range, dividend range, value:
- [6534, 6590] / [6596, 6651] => 0.57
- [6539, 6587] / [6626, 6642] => 0.54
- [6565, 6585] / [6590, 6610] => 0.65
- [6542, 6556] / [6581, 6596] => 1.26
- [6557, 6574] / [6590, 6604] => 0.43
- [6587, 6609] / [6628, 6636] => 0.92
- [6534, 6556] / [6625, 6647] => 0.82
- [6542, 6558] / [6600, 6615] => 0.75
